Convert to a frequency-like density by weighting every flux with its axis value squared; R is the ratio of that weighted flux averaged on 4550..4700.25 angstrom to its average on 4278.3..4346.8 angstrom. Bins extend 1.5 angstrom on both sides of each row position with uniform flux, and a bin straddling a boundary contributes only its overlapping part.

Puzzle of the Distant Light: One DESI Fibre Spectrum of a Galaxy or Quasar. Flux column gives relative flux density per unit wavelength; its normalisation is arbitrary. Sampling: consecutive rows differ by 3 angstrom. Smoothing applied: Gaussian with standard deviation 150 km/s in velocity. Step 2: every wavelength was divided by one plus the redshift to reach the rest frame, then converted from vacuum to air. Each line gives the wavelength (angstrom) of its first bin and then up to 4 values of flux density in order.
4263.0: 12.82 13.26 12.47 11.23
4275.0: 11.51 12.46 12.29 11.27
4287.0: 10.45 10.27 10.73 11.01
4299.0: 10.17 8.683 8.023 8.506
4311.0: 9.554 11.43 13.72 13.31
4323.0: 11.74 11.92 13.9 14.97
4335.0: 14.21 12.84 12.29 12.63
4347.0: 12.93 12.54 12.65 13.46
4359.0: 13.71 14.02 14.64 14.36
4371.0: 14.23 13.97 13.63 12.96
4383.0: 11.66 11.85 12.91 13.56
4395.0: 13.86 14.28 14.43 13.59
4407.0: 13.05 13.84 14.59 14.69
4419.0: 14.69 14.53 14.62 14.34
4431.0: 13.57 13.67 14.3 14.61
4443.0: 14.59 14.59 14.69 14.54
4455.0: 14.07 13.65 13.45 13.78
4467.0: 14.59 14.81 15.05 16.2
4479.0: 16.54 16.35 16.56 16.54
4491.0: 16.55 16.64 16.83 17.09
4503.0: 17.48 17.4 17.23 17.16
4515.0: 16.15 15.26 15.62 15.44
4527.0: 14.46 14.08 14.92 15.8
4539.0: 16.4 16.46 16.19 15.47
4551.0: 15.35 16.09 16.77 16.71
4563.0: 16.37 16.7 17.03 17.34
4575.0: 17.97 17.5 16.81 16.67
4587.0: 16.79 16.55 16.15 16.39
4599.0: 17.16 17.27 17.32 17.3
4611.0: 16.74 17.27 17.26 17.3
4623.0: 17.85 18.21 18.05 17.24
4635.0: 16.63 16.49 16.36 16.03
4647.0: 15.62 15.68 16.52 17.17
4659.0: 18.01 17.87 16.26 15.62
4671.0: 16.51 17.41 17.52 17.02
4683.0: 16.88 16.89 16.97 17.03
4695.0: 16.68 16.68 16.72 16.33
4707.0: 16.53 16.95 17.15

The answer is 1.7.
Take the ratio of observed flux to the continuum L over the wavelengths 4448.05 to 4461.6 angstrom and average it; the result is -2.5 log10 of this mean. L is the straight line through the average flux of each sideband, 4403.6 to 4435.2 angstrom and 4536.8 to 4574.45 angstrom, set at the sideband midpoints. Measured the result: 0.05 mag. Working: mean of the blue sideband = 14.1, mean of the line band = 14.1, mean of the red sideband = 16.4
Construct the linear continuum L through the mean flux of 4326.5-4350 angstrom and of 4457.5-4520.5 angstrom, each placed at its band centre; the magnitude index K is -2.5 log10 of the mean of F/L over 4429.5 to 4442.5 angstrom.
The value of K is 0.07 mag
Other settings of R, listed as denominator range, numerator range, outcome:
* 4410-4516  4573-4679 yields 1.19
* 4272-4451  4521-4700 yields 1.44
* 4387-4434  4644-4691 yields 1.34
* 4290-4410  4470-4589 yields 1.40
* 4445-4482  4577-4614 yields 1.22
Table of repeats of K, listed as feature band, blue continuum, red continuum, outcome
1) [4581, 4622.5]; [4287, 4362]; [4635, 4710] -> -0.08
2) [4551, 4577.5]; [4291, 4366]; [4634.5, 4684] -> -0.10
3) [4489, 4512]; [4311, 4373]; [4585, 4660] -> -0.12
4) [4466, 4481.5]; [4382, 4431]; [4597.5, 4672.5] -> -0.06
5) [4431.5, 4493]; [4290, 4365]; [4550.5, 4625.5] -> -0.03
